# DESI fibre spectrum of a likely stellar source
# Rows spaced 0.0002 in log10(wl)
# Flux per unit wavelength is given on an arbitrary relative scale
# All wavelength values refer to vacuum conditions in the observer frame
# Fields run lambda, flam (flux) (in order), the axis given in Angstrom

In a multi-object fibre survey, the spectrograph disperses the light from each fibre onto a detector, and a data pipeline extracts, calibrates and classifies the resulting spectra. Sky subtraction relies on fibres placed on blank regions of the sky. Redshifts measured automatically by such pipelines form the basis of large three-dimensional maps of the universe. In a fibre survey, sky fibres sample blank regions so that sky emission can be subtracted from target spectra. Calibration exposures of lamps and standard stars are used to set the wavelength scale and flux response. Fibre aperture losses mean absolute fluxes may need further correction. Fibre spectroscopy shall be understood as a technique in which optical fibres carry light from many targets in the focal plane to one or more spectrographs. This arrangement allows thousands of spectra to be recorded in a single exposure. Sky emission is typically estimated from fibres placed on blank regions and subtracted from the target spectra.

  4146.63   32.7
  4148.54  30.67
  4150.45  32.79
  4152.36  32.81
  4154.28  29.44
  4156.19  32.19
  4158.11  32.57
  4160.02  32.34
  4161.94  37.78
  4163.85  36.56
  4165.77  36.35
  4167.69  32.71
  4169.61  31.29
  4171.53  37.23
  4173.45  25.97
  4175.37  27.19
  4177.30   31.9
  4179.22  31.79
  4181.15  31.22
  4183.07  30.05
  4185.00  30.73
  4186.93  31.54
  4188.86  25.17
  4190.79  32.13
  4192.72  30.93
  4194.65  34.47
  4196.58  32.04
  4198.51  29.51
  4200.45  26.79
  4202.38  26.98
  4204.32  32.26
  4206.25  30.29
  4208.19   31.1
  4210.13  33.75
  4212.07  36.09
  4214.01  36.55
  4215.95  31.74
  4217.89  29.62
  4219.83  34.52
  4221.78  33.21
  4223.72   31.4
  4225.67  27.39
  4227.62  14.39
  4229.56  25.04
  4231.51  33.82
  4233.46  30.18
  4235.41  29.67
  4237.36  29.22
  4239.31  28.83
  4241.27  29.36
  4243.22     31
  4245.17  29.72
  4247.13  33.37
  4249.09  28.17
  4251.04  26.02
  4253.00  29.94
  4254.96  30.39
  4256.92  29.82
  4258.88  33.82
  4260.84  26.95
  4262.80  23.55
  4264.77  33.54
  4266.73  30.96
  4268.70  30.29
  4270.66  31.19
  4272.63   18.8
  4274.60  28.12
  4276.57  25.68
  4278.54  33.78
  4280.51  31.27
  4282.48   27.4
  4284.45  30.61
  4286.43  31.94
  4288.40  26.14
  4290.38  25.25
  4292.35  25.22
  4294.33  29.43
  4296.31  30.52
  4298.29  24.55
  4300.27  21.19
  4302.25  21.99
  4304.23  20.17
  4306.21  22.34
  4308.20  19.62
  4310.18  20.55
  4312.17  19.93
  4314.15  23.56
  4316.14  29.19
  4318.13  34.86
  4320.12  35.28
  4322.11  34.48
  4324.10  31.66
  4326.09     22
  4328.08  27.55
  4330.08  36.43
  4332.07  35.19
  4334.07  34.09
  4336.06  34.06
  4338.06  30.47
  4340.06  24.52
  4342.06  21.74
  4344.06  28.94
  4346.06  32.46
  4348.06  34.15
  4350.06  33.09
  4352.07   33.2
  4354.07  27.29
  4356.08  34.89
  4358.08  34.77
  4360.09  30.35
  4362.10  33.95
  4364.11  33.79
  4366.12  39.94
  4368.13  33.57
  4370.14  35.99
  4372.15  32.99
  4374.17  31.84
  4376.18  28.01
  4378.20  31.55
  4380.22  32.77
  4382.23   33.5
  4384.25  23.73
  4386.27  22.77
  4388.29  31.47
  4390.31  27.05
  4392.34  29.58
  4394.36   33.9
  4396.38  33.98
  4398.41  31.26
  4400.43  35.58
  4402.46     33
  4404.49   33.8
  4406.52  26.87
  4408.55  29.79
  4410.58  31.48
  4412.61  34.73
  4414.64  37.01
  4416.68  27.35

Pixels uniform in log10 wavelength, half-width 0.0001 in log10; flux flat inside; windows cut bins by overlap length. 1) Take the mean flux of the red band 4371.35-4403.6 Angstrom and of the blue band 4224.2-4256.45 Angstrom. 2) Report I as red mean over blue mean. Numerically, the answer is 1.1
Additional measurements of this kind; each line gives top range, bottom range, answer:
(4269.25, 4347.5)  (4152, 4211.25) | 0.88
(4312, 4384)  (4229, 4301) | 1.09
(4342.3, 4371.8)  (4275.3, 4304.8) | 1.22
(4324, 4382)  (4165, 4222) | 1.01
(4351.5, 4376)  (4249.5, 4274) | 1.16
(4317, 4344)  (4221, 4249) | 1.06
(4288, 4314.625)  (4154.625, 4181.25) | 0.72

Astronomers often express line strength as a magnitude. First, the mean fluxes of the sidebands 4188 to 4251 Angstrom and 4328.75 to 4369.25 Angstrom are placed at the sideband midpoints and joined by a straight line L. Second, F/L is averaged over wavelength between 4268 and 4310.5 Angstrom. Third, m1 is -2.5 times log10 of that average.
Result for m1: 0.19 mag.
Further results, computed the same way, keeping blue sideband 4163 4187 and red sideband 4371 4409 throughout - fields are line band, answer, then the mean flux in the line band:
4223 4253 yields 0.109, 28.5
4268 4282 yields 0.108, 28.4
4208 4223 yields -0.059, 33.4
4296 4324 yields 0.210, 25.7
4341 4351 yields 0.033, 30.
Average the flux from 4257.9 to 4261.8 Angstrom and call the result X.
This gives 30.4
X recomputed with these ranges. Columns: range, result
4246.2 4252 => 29.2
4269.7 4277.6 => 26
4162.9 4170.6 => 34.2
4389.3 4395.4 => 30.2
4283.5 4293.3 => 27.8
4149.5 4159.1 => 32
